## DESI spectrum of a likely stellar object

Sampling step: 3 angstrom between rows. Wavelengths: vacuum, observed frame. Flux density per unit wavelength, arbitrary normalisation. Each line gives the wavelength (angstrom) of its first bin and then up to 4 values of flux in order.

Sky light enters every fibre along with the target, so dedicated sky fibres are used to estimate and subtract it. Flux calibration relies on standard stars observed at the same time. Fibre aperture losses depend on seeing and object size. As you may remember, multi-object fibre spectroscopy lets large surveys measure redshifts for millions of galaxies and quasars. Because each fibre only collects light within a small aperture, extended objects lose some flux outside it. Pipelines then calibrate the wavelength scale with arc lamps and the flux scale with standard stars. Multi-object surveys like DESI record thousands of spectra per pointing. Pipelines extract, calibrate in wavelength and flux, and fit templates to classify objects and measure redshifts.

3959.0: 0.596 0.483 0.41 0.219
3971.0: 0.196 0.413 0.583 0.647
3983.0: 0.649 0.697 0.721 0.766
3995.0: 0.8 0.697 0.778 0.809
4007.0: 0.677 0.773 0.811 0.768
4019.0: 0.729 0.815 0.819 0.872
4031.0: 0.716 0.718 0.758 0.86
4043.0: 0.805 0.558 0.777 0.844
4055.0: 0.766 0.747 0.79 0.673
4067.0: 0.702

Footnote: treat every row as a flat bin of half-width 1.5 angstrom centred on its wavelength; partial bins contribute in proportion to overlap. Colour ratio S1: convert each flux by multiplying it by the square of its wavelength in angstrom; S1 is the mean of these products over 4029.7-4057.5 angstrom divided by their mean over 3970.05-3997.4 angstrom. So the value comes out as 1.3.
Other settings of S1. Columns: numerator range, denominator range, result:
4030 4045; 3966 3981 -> 1.96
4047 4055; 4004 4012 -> 1.08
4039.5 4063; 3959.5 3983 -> 1.79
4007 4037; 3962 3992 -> 1.53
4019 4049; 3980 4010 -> 1.07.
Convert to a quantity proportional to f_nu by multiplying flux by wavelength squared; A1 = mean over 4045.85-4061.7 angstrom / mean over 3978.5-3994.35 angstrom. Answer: 1.12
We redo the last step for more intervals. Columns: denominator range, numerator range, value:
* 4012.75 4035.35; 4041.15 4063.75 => 0.98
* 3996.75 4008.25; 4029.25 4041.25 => 1.04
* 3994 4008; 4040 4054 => 1.03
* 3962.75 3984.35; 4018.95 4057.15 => 1.79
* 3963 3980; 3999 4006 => 2.01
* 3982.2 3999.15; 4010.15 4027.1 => 1.10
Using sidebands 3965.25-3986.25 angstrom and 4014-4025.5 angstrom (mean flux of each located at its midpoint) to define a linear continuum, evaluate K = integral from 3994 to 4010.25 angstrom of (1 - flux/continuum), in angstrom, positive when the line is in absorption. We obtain -2.5 angstrom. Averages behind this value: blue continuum 0.469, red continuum 0.781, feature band 0.753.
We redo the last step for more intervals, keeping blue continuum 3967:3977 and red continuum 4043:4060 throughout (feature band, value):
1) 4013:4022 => -3.3 angstrom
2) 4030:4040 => -1.4 angstrom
